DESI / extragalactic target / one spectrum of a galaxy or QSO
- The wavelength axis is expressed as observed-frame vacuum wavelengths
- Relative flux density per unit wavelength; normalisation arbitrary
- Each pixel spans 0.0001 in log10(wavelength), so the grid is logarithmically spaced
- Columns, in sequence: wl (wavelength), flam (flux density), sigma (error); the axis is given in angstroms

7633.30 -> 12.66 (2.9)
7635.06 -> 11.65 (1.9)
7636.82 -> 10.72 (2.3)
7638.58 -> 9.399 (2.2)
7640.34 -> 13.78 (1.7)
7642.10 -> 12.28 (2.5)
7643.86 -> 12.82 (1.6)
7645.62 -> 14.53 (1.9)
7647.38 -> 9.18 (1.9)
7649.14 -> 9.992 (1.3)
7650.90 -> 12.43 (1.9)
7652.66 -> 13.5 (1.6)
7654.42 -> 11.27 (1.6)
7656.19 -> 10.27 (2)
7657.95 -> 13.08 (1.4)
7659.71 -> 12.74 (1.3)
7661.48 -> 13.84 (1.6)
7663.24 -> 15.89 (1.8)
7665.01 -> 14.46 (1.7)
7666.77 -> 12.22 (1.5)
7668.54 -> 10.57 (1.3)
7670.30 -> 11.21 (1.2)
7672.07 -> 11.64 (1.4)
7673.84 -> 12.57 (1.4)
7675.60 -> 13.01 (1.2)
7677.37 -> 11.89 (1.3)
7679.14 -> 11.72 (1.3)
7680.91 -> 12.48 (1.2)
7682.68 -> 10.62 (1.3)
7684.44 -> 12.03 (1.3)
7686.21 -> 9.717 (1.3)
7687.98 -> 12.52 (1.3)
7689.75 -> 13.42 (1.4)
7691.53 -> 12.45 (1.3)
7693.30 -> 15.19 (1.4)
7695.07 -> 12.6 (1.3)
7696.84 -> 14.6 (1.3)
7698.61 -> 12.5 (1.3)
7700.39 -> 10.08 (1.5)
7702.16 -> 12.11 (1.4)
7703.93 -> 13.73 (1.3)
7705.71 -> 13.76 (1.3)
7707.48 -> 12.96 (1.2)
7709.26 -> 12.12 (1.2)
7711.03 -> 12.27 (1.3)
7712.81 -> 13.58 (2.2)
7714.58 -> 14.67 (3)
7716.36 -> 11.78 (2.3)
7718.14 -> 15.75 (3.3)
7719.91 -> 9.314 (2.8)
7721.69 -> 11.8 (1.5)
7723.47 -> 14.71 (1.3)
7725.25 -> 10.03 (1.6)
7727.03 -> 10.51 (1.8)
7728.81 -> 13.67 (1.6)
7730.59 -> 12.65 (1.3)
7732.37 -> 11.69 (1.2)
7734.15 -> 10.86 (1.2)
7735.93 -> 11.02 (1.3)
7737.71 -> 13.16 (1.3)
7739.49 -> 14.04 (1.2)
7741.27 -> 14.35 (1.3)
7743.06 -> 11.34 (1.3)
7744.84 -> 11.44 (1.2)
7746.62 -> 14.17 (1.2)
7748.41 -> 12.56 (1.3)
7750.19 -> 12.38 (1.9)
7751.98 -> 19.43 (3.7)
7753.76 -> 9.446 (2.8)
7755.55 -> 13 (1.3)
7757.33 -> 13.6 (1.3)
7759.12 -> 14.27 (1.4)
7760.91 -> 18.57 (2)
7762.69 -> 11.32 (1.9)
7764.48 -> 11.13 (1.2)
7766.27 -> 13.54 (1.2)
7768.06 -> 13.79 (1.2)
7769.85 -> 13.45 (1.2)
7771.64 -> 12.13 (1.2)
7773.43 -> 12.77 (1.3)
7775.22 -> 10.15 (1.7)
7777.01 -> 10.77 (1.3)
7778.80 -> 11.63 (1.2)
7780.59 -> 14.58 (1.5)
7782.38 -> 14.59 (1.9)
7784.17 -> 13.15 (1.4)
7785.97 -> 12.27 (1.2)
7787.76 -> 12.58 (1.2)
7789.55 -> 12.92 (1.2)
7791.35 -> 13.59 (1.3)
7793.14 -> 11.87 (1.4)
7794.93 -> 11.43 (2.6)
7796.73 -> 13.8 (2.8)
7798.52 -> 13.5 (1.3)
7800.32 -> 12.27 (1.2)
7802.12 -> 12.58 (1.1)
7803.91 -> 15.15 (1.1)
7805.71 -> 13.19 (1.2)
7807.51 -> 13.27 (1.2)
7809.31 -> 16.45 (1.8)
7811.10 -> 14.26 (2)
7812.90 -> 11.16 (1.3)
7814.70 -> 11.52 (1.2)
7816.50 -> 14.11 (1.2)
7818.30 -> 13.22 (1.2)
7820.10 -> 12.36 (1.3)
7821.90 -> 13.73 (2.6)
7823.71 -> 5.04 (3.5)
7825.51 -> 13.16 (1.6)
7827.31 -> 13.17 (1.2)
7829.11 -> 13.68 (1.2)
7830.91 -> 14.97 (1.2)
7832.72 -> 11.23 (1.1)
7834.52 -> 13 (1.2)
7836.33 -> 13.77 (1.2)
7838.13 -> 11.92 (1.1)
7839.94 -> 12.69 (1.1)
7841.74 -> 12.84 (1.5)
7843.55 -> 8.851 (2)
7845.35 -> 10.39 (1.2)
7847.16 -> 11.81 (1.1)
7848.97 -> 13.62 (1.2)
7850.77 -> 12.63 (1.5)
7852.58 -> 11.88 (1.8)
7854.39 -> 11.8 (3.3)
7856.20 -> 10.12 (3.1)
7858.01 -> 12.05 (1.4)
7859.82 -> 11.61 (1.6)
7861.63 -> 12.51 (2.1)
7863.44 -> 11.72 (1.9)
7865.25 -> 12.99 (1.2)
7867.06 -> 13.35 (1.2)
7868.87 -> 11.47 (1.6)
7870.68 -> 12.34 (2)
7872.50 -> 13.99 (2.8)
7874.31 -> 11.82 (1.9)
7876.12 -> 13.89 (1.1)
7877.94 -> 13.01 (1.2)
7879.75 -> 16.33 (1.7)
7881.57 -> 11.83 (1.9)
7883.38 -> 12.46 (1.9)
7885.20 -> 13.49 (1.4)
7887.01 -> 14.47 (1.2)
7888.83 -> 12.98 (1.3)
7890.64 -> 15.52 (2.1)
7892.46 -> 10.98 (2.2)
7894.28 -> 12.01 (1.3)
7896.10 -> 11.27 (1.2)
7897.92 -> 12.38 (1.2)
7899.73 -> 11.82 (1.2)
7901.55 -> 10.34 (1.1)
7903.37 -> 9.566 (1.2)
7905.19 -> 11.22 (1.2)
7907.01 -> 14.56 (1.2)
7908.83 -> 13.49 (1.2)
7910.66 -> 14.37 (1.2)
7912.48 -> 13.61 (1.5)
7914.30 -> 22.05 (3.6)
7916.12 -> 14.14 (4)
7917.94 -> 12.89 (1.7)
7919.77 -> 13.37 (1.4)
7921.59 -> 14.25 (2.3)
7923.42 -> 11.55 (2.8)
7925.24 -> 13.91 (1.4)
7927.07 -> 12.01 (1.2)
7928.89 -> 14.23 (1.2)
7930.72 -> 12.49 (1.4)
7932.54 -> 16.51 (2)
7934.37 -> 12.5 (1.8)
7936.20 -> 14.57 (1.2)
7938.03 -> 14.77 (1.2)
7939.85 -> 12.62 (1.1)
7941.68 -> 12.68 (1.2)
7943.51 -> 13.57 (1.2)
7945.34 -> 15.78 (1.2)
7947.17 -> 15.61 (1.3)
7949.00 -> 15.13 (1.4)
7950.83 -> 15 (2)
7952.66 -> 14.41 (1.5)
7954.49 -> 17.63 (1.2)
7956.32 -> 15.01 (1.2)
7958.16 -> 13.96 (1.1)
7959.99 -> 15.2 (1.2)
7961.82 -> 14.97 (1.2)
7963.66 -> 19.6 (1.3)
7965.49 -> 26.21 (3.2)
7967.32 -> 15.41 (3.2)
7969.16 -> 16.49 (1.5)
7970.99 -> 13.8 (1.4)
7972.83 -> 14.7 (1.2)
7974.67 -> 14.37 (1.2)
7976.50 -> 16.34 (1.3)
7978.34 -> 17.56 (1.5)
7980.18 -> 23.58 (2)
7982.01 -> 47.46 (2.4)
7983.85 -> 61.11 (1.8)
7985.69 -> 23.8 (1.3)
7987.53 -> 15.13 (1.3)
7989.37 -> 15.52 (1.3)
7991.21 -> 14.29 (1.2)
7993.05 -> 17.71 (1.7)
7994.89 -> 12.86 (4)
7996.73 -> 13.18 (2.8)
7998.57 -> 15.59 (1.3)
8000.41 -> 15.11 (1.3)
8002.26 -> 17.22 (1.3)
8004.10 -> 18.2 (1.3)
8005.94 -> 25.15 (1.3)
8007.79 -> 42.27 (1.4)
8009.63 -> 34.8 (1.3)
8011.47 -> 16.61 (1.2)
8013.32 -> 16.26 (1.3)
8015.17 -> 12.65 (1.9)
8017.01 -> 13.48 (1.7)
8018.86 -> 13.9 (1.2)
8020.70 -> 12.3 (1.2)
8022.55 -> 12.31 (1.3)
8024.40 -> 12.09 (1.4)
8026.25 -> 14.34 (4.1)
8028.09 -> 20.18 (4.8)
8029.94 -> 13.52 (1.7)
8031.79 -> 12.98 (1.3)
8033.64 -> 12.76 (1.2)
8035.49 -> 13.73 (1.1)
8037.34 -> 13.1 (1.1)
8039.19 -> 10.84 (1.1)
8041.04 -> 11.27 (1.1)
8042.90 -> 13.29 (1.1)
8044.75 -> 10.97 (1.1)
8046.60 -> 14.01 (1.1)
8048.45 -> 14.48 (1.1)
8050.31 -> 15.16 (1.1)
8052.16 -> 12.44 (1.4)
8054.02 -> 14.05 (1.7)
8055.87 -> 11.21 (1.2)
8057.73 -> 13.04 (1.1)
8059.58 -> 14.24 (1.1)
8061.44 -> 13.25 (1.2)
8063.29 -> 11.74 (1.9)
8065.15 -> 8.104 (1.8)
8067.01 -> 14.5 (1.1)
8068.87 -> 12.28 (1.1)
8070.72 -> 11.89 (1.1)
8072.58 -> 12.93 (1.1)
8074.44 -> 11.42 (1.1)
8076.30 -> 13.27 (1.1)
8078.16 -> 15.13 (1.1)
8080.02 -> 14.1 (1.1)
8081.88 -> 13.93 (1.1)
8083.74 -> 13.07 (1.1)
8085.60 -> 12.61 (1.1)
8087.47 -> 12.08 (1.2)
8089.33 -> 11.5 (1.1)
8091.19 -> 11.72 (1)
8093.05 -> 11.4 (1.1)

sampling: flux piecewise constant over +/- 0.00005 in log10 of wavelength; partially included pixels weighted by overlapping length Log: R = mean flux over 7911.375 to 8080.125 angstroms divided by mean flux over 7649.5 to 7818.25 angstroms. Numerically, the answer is 1.26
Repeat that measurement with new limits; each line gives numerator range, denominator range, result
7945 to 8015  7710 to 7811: 1.53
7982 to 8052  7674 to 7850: 1.39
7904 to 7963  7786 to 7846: 1.13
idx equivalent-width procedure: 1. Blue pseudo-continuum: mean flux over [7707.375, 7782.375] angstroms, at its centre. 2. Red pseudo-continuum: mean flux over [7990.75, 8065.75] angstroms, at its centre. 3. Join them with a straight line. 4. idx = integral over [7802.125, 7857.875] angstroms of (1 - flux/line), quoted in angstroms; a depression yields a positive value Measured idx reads 4.3 angstroms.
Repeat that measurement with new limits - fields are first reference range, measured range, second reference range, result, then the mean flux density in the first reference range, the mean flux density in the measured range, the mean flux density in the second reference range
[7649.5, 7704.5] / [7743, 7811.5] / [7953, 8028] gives 6.7 angstroms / 12.4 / 13.2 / 19.2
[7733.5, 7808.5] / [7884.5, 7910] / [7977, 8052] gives 5.3 angstroms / 13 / 12.4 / 18.2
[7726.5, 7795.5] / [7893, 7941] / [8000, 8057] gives 4.2 angstroms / 12.8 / 13.3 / 15.8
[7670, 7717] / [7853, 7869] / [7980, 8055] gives 3.5 angstroms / 12.5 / 12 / 18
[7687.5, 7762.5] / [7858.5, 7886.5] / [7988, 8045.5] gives 3.2 angstroms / 12.9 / 12.9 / 16.1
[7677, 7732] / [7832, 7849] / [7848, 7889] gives 1.0 angstroms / 12.5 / 11.9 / 12.7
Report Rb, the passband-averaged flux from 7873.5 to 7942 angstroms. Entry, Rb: 13.3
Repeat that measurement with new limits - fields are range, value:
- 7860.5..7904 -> 12.6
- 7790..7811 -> 13.4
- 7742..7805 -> 13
